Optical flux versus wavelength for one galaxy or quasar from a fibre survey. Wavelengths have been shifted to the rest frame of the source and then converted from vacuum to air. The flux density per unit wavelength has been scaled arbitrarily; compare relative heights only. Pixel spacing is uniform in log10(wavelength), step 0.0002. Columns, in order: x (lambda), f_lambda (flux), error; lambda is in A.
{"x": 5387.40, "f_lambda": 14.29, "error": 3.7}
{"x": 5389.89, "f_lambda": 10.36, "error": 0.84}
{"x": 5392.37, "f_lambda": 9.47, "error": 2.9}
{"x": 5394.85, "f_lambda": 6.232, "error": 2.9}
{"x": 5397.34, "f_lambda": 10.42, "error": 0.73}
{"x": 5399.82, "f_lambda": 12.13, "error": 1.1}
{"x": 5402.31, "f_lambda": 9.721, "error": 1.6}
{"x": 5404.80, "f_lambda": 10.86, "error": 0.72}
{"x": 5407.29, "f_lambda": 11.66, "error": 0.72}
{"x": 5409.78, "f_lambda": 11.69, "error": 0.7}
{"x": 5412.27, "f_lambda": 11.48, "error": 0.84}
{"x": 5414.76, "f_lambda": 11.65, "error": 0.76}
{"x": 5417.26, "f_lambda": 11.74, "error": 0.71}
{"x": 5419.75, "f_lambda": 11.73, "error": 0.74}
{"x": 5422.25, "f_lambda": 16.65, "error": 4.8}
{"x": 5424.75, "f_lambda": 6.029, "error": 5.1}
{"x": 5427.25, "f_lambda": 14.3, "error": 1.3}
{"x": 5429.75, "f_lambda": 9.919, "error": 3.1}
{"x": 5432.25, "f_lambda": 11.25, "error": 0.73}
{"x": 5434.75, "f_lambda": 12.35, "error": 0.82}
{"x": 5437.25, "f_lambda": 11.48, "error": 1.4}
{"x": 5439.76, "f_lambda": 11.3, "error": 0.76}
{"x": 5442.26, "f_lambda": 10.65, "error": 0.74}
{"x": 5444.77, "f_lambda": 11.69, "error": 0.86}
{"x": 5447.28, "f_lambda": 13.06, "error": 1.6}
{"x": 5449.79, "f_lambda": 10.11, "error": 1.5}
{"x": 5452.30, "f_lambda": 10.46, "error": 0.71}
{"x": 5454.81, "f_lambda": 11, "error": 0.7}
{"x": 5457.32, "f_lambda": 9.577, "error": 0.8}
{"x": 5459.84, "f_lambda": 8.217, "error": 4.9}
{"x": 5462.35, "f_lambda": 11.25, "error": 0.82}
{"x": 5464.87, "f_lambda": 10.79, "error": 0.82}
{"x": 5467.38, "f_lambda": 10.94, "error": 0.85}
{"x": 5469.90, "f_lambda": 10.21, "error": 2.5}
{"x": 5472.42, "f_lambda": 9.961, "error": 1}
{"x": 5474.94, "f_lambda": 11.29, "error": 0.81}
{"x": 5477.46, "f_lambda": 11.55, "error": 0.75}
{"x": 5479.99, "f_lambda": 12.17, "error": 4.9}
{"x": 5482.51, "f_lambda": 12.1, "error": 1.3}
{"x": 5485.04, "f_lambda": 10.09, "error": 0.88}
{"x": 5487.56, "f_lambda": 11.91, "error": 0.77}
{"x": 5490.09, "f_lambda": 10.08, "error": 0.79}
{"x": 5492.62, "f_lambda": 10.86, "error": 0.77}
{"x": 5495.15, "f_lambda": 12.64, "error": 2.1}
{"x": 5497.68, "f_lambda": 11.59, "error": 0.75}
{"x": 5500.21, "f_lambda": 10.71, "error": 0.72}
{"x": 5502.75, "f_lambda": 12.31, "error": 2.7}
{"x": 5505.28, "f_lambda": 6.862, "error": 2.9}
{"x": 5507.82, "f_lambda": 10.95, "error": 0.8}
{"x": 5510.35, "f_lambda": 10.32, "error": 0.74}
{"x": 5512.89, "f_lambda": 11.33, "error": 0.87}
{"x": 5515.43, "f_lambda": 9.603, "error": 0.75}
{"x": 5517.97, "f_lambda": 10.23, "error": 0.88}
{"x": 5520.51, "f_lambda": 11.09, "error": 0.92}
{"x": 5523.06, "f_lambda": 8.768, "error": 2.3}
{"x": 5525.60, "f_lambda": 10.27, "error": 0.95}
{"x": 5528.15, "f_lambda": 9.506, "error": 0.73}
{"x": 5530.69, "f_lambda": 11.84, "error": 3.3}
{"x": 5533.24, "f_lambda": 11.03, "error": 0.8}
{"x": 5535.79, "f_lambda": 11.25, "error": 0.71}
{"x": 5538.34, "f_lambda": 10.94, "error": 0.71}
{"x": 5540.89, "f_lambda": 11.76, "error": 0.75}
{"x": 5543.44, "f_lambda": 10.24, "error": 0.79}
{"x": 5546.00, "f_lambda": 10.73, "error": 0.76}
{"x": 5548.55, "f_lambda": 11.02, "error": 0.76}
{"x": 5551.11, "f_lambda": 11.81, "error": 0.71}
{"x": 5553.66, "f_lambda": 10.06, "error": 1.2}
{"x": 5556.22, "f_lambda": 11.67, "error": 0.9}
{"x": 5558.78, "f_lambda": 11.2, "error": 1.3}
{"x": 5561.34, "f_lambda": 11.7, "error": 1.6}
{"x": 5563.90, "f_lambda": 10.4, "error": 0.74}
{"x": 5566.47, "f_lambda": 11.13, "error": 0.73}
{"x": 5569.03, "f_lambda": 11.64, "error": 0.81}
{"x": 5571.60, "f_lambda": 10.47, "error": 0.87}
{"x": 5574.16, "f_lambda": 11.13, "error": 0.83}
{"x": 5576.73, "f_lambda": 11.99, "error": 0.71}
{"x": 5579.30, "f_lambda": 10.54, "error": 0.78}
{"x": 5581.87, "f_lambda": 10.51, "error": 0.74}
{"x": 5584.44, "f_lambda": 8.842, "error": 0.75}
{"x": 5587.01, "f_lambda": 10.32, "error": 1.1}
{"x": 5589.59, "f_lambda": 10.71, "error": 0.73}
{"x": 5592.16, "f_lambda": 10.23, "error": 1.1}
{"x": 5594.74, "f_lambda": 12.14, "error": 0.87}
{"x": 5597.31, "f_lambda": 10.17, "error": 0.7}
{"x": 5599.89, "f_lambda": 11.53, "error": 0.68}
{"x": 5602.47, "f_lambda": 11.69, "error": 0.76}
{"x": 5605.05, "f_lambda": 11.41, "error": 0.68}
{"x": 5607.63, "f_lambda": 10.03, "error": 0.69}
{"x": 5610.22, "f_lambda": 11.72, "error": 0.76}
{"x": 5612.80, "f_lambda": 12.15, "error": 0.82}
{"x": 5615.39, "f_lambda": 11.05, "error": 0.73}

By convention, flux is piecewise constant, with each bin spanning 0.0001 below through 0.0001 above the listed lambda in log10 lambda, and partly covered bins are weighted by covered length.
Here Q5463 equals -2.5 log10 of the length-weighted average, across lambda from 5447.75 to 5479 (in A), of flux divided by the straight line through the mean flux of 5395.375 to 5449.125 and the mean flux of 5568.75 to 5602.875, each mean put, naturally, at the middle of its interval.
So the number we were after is 0.07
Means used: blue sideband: 11.4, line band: 10.5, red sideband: 10.8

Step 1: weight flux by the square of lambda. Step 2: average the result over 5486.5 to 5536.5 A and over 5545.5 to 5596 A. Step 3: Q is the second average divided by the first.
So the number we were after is 1.0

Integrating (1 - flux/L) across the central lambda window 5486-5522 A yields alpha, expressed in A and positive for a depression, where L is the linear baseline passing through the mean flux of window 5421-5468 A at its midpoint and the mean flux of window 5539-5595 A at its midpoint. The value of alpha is 0.9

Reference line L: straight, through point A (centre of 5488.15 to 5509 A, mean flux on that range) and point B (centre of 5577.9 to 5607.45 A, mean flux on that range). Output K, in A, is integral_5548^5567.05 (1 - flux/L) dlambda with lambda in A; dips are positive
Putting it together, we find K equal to -0.68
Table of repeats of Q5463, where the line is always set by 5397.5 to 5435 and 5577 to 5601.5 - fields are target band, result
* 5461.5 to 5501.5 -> 0.003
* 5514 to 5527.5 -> 0.103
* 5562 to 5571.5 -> -0.028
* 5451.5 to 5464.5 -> 0.117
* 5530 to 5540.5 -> -0.037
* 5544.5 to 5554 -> -0.015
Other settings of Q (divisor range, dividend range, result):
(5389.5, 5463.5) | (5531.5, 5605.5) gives 1.05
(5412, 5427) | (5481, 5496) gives 0.98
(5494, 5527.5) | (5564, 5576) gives 1.08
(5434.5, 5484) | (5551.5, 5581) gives 1.05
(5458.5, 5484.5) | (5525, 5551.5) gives 1.03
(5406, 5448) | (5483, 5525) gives 0.94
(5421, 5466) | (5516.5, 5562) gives 1.01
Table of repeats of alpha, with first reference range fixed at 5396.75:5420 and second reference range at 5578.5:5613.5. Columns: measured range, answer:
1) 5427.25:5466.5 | 0.84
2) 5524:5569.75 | -0.09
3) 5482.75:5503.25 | -0.32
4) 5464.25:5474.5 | 0.59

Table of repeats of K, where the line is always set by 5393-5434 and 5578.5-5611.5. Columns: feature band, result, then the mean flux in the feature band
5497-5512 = 0.7 A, 10.4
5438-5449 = -0.6 A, 11.6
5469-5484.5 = -0.3 A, 11.2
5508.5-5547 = 1.0 A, 10.6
